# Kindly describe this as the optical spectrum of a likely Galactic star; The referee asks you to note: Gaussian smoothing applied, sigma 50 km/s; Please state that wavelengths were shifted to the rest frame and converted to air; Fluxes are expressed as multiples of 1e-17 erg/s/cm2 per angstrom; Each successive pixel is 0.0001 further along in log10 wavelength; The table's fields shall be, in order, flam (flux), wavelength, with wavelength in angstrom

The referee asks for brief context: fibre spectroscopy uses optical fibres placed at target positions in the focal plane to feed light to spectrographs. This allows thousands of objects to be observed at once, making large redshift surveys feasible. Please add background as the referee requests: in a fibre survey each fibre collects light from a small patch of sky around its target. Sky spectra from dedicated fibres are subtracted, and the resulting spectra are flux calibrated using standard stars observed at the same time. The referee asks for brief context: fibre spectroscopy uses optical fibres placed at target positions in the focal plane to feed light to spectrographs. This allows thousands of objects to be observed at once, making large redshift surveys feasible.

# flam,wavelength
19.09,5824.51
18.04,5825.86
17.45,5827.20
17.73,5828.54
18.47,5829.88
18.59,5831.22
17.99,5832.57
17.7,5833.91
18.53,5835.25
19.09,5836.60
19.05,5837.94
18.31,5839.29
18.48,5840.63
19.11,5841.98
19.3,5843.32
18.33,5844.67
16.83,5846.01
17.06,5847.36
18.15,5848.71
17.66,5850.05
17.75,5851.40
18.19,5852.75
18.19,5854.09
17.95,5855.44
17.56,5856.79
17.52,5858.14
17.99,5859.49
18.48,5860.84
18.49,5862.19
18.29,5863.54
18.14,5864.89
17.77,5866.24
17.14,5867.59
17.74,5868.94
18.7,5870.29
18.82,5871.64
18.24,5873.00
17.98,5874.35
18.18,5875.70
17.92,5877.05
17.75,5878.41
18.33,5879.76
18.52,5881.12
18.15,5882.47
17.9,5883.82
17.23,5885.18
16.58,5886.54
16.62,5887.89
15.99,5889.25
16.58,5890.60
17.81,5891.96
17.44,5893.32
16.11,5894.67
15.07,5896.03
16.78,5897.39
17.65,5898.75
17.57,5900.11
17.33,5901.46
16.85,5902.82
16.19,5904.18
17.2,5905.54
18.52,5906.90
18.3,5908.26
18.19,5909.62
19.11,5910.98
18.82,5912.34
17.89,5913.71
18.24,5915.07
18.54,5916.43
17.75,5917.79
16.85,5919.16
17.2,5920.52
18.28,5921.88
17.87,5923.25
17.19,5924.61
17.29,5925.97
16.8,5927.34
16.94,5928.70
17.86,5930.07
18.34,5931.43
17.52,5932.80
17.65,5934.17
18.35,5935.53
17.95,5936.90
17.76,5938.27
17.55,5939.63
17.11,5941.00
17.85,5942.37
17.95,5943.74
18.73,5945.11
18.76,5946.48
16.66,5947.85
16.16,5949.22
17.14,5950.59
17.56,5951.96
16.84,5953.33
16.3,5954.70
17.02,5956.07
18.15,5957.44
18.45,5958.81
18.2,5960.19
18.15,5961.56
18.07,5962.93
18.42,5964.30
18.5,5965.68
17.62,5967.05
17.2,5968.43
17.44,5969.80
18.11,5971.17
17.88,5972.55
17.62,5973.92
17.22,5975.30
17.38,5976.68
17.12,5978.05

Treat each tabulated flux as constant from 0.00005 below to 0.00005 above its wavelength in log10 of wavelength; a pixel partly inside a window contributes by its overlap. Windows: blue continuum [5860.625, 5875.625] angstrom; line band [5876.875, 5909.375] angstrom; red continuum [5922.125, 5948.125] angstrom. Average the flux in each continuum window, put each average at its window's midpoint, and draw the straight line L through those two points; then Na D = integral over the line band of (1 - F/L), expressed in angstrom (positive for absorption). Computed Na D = 1.3 angstrom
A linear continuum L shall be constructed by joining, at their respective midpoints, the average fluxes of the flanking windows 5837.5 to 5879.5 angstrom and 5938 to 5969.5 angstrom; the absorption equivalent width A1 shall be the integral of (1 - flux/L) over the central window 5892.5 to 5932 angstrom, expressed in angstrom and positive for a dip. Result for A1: 0.7 angstrom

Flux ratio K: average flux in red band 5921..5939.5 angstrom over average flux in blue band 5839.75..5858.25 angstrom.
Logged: 0.98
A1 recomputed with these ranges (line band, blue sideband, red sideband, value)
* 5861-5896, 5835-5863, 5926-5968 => 0.7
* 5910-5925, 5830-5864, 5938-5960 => -0.2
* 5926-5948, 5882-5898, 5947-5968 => -0.5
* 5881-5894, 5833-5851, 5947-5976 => 0.6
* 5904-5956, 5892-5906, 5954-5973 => -1.1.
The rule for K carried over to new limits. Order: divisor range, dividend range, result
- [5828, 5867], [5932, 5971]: 0.97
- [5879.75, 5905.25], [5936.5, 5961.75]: 1.03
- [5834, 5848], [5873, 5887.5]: 0.97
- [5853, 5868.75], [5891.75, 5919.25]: 0.98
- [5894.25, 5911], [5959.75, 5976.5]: 1.04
